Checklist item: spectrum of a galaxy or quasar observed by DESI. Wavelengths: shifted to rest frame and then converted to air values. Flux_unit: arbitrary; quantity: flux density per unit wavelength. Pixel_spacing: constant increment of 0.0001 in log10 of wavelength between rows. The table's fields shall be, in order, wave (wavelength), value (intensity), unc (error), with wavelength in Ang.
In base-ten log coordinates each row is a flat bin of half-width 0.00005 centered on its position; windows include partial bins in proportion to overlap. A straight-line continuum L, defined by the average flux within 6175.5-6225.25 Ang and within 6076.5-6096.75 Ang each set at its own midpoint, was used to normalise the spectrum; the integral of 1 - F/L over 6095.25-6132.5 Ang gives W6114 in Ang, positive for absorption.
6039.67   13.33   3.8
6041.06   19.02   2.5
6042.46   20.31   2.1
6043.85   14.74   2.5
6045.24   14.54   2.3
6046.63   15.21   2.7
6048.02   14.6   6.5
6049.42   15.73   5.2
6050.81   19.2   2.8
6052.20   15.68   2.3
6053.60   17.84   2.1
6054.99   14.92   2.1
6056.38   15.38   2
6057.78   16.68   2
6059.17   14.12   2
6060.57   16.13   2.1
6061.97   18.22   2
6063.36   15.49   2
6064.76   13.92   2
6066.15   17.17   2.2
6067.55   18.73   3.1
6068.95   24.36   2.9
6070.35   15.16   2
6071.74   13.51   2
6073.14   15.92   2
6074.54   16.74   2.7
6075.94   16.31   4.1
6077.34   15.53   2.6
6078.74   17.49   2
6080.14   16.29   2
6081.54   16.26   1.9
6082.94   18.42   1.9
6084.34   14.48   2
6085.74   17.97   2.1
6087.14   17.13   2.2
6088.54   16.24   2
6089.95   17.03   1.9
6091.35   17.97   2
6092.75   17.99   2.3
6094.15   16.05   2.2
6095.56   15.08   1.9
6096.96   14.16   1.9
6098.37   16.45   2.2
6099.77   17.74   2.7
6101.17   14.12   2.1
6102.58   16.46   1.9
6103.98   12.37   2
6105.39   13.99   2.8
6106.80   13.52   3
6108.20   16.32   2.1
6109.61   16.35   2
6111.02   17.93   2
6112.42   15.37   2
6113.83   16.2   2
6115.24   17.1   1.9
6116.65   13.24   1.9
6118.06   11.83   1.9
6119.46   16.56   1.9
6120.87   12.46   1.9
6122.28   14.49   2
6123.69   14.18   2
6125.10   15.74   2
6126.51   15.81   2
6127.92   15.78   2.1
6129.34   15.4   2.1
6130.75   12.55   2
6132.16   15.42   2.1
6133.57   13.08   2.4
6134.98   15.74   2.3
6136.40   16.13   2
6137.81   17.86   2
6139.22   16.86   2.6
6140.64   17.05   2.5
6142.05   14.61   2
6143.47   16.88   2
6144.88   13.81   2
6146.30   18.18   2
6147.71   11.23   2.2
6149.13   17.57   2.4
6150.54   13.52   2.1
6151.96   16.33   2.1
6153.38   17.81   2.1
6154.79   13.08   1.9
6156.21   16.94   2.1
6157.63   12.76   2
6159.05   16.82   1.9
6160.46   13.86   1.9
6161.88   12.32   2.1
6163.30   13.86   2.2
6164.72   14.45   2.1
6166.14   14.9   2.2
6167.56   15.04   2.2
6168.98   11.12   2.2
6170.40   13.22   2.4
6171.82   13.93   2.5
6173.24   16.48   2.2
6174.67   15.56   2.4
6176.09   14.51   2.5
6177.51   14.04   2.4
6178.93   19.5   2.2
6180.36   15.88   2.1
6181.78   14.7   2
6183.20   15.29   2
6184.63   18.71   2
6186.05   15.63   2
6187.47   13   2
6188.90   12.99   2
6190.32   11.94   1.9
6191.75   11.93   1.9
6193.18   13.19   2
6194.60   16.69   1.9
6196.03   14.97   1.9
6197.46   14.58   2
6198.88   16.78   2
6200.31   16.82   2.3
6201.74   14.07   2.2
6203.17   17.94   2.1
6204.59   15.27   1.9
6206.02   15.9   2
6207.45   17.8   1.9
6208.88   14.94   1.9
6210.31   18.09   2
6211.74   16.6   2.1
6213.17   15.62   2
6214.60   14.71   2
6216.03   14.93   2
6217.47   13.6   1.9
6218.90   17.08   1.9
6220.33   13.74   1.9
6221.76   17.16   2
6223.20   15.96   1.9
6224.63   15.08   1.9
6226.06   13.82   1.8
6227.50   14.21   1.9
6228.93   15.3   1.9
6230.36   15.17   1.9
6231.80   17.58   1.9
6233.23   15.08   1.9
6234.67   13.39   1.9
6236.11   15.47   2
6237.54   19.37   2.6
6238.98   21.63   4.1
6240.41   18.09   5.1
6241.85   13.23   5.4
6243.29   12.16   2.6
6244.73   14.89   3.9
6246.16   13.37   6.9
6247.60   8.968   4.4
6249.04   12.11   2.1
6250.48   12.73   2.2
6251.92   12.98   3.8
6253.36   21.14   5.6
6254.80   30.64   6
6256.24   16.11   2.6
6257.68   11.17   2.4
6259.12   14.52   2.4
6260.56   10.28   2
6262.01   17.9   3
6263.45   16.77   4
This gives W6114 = 3.0 Ang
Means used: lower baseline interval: 16.6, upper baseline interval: 15.4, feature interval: 15.1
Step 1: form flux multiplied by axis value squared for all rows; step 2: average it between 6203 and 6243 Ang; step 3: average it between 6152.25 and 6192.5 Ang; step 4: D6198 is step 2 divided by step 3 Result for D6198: 1.10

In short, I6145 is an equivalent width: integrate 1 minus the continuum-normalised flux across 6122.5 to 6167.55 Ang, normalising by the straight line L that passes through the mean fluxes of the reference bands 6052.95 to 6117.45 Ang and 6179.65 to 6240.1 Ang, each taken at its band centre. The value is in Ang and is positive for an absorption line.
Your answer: 2.1 Ang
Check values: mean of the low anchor 16.2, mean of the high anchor 15.6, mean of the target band 15.2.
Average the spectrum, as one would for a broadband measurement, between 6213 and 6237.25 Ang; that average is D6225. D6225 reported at 15.2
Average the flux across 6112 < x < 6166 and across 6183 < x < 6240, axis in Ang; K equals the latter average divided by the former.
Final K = 1.0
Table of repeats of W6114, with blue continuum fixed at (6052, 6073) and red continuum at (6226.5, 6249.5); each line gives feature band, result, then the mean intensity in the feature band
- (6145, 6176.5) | 2.0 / 14.7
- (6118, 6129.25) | 0.8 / 14.8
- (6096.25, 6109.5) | 0.9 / 15.1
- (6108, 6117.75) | 0.1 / 15.9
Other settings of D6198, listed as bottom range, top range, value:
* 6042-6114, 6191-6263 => 1.00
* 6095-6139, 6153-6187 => 1.01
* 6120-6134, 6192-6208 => 1.10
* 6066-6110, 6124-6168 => 0.95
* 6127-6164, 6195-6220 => 1.06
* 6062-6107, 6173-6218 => 0.98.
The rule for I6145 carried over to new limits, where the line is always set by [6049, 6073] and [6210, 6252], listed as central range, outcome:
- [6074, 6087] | -0.16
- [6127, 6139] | 0.47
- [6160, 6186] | 1.17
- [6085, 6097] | -0.31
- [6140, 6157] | 0.27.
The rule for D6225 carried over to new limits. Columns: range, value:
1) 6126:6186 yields 15.2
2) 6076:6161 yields 15.6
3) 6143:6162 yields 15.1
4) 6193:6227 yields 15.7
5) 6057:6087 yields 16.6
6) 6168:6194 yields 14.5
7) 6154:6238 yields 15.1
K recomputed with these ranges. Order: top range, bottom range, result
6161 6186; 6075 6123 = 0.94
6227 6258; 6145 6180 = 1.06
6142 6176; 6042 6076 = 0.90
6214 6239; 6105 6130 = 1.03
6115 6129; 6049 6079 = 0.89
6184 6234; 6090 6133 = 1.00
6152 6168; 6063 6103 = 0.89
